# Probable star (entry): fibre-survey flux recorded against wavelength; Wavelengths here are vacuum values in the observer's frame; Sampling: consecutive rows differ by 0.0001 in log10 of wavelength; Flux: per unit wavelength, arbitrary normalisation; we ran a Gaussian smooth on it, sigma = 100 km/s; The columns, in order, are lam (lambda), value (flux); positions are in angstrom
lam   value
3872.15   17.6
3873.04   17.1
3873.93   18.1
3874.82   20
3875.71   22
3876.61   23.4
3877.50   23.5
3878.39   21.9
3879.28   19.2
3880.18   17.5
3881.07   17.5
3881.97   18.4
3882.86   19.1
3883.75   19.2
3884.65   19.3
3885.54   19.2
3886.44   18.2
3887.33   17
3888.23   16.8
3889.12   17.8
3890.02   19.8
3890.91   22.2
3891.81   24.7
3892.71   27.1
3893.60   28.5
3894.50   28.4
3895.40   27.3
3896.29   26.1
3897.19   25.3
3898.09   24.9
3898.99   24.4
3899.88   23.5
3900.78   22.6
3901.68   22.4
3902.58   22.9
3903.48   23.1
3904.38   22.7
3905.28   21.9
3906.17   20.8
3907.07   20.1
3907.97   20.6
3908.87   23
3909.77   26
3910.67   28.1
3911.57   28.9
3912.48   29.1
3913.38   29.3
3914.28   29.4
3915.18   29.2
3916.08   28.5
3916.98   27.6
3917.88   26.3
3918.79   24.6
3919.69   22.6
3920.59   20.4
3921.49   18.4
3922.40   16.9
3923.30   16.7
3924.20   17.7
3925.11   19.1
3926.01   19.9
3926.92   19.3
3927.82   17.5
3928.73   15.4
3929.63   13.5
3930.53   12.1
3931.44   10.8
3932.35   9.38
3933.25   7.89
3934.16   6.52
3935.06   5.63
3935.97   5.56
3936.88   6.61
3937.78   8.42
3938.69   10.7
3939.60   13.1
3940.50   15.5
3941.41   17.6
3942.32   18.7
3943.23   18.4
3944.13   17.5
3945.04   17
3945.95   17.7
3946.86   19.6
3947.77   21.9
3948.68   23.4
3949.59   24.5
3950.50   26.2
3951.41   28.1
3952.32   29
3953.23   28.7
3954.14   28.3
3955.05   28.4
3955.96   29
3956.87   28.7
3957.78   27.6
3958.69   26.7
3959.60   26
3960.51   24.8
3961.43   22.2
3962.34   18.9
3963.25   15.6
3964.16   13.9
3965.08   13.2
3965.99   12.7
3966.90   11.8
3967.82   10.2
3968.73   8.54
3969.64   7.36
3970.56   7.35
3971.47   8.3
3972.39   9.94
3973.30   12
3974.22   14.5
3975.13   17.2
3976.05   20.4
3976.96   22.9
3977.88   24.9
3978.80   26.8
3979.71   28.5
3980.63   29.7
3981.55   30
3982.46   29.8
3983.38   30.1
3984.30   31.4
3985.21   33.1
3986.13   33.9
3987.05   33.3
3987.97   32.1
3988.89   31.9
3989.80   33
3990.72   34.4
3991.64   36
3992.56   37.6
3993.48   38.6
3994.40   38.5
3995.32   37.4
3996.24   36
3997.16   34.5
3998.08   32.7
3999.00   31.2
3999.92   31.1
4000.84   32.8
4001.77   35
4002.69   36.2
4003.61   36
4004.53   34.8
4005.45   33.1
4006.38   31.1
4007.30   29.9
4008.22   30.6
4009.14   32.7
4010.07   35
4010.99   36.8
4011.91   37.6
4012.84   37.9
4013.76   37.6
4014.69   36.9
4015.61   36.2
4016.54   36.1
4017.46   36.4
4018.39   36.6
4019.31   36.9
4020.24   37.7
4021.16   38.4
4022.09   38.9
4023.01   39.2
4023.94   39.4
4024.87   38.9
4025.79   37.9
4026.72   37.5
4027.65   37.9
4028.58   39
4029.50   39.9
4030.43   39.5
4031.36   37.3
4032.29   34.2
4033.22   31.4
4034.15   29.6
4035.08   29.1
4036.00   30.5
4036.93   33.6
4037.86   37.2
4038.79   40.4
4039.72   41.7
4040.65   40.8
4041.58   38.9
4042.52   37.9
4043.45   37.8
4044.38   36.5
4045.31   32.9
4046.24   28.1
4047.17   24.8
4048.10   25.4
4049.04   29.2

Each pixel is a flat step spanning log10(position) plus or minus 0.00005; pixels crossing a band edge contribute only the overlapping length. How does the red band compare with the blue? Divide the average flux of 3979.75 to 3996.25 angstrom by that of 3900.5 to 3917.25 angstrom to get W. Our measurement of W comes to 1.3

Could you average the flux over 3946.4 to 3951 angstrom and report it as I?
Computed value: 23.1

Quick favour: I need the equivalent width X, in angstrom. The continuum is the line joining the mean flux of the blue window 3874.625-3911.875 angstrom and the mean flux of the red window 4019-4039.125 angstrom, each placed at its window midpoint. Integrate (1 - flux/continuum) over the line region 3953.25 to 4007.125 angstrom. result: 9.13 angstrom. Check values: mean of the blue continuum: 22.3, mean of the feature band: 26.3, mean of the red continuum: 36.5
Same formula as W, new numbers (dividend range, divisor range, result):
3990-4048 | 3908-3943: 1.94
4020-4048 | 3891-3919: 1.42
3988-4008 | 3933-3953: 2.07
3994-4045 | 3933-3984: 1.90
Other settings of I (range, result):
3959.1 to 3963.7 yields 21.6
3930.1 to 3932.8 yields 10.7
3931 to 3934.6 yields 8.64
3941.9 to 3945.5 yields 17.9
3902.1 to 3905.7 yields 22.6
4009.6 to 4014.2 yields 37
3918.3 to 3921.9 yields 21.6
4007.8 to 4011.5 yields 33.9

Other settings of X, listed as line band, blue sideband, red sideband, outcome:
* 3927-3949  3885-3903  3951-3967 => 8.87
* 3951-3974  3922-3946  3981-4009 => 3.11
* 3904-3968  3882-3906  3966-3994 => 9.01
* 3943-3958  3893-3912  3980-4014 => 2.49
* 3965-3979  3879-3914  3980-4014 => 7.69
